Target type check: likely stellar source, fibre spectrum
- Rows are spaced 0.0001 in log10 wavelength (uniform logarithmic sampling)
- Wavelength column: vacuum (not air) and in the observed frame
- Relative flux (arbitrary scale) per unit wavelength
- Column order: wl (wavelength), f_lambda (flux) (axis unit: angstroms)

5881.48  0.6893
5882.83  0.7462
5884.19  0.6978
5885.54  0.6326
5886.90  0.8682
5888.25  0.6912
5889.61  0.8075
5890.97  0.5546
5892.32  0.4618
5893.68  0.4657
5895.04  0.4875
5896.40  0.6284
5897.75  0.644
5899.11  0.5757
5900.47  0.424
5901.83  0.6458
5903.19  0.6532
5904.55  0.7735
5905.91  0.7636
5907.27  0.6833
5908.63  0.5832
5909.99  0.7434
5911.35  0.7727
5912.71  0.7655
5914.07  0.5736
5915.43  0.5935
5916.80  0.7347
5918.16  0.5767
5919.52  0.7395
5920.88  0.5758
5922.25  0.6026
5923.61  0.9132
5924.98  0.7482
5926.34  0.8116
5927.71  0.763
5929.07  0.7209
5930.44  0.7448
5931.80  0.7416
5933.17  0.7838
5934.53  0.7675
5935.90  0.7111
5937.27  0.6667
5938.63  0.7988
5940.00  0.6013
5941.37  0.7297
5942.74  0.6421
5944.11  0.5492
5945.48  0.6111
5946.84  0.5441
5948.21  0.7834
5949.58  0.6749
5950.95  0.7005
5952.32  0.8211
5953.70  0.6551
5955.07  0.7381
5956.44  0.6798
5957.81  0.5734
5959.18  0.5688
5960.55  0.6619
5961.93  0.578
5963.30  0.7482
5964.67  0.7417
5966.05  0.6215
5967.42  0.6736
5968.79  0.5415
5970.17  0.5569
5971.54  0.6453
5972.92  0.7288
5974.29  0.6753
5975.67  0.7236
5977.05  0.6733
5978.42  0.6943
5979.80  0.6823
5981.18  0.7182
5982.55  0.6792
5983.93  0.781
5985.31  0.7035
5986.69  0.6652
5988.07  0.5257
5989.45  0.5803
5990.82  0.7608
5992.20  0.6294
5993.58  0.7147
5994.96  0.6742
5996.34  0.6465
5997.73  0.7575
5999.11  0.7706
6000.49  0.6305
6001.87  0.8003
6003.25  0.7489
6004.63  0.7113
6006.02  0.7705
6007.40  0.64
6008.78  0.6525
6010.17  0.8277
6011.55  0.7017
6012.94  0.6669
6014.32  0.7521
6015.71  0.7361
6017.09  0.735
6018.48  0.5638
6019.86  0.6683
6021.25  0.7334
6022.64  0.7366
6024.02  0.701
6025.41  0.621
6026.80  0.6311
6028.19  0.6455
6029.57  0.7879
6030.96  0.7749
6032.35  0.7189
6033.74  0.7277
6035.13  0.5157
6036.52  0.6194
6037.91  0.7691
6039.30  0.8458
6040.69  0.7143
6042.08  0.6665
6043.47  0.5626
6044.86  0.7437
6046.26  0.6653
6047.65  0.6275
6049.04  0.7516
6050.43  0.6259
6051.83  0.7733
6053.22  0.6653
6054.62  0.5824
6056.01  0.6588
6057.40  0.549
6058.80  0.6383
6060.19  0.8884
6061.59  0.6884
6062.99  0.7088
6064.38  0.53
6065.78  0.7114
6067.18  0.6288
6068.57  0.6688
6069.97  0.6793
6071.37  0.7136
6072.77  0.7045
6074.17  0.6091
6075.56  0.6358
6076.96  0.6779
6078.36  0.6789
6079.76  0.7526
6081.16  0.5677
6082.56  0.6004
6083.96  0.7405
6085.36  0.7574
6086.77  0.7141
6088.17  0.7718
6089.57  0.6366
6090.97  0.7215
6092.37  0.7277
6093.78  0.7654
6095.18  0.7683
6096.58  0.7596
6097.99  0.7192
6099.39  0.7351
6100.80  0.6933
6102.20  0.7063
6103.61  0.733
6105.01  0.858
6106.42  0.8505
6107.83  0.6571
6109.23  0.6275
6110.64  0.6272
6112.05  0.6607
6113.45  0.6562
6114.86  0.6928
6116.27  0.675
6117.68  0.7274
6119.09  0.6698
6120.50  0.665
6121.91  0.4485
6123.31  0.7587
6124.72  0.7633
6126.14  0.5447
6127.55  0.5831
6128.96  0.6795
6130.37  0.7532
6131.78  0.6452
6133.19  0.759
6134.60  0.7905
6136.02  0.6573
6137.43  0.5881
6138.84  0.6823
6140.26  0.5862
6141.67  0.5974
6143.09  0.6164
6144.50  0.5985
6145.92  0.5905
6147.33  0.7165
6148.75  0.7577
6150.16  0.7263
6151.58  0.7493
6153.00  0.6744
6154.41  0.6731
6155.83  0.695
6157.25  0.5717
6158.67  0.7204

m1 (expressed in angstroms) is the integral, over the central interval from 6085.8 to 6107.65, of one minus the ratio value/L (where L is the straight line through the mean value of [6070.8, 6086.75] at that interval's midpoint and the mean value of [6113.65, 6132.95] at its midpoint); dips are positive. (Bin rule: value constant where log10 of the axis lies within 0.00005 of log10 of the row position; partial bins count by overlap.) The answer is -2.28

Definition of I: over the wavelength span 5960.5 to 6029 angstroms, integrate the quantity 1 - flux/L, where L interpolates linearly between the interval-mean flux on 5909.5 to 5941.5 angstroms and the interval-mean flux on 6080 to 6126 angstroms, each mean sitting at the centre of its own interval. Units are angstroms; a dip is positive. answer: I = 2.4 angstroms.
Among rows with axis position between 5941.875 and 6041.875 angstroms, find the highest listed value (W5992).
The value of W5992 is 0.8458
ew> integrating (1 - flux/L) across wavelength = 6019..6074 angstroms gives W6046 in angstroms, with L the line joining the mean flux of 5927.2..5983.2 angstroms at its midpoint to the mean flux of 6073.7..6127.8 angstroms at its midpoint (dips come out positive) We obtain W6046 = 0.5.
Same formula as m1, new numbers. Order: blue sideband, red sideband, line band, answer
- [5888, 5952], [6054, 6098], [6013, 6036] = -0.3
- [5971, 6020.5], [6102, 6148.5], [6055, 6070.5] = 0.4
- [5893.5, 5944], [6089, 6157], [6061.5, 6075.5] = 0.5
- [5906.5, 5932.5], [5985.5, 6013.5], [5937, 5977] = 2.1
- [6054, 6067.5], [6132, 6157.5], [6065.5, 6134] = -2.8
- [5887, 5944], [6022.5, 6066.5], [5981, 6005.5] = -0.5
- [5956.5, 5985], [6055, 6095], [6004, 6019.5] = -0.8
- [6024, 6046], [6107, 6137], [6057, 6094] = -0.2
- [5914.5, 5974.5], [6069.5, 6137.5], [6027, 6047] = -0.2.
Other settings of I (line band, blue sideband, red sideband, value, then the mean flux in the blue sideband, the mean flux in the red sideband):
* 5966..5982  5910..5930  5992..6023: 1.0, 0.708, 0.708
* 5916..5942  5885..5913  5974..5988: -2.3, 0.647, 0.692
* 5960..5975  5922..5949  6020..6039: 1.2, 0.713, 0.693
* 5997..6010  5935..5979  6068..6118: -0.9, 0.666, 0.702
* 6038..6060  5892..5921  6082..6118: 0.5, 0.633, 0.715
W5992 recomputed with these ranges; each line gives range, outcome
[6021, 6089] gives 0.8884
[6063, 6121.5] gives 0.858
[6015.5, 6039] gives 0.7879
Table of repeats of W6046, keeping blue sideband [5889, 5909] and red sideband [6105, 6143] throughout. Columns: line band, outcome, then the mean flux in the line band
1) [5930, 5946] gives -1.95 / 0.696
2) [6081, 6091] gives -0.51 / 0.693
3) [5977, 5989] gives -0.88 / 0.679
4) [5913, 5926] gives -1.36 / 0.68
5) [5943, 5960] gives -0.93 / 0.658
